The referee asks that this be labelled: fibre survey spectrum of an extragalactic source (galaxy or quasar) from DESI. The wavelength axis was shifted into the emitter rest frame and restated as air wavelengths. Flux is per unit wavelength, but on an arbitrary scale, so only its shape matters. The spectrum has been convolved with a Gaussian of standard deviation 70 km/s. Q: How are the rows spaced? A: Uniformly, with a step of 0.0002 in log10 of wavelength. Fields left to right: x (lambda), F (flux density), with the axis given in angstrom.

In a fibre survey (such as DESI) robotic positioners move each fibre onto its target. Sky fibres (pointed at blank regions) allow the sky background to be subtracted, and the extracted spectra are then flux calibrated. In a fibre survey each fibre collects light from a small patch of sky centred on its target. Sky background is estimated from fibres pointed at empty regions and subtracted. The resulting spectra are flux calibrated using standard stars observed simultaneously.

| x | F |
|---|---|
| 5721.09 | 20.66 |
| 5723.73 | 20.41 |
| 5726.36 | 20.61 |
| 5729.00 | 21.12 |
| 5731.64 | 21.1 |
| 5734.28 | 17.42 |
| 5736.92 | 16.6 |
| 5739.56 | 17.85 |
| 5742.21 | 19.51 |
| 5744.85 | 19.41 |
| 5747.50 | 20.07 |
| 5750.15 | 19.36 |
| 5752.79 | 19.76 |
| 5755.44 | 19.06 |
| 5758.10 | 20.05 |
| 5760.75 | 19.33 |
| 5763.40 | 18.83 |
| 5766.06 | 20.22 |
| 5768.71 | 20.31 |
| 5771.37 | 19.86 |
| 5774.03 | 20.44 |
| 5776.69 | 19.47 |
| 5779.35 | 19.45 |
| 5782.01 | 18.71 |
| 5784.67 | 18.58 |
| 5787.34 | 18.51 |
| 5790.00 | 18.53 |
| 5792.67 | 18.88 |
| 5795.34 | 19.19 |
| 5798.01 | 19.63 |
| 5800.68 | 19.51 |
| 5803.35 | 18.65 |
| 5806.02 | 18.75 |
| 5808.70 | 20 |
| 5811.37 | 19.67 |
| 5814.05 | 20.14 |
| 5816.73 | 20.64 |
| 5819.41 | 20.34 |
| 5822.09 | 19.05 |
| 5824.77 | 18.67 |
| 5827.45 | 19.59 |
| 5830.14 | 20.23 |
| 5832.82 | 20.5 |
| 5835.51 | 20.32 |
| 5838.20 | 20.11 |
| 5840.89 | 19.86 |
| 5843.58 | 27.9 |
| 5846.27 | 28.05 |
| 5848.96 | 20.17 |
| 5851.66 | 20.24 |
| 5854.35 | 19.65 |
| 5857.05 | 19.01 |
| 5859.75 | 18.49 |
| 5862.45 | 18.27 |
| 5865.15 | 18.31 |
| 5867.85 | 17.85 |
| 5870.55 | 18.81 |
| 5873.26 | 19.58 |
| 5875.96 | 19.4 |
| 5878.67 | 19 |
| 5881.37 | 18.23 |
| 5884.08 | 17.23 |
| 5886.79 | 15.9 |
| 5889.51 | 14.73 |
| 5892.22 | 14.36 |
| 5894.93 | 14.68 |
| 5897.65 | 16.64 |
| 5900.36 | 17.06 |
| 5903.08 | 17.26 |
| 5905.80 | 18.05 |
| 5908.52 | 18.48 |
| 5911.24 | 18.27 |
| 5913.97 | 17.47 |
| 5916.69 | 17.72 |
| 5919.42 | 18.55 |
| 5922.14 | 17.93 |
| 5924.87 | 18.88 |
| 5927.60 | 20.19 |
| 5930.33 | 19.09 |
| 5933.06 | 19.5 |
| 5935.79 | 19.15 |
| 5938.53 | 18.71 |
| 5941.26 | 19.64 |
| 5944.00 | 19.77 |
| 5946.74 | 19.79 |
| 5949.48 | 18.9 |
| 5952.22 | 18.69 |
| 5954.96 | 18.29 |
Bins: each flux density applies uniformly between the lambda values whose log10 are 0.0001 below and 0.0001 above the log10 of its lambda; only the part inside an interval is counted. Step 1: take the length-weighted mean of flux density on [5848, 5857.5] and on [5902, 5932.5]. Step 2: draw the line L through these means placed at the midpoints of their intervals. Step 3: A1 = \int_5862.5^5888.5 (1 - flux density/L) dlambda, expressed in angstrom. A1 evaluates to 1.5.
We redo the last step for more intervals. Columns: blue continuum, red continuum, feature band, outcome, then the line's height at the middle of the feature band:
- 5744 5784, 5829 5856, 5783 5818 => 2.2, 20.6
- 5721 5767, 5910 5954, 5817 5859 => -3.7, 19.2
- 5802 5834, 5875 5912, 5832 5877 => -4.8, 18.4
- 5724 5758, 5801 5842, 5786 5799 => 0.5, 19.6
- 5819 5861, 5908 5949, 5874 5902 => 4.2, 19.7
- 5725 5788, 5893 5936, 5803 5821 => -0.8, 18.9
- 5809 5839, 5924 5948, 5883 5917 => 5.0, 19.6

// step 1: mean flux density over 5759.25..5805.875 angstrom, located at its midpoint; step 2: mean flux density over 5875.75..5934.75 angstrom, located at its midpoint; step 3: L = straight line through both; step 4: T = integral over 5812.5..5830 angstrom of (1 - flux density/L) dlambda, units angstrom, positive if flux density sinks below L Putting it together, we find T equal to -0.9 angstrom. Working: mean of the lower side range 19.3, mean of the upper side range 17.6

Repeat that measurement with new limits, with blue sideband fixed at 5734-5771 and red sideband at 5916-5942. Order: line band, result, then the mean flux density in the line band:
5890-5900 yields 1.9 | 15.4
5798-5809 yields 0.0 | 19.2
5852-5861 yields -0.1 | 19.2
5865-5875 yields 0.2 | 18.7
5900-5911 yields 0.7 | 17.8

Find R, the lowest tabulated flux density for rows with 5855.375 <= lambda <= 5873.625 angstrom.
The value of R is 17.85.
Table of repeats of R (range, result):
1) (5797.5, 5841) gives 18.65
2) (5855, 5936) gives 14.36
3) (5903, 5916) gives 17.26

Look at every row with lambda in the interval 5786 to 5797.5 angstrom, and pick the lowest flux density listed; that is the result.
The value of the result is 18.51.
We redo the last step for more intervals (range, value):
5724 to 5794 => 16.6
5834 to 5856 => 19.65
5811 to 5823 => 19.05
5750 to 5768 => 18.83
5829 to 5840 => 20.11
